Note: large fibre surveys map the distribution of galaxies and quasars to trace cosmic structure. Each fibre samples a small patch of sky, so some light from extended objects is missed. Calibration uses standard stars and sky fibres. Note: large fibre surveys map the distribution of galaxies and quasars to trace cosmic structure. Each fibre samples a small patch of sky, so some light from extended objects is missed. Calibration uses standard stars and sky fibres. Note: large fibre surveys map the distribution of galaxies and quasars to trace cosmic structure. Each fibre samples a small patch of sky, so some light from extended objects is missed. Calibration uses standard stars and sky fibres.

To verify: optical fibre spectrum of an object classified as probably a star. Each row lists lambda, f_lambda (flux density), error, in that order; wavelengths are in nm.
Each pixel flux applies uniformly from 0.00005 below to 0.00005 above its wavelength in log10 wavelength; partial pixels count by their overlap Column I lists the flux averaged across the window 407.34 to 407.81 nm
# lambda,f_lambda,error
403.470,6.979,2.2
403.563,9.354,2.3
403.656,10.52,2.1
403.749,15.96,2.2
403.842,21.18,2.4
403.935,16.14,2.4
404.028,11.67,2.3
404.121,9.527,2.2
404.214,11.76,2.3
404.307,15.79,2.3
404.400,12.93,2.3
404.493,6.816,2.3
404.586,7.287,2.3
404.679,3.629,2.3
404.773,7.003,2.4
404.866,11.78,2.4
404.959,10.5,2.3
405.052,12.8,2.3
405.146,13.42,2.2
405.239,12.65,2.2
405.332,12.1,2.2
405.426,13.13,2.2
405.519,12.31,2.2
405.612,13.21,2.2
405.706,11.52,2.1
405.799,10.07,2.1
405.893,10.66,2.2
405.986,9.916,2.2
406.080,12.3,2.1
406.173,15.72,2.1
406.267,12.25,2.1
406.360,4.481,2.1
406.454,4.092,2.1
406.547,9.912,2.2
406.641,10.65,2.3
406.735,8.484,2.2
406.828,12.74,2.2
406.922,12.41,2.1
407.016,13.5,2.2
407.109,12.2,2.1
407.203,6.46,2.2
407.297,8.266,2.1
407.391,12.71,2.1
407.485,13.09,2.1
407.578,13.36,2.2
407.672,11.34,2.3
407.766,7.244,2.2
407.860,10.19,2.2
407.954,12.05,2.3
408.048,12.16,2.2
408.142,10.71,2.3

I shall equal 11.6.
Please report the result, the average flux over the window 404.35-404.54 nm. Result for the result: 10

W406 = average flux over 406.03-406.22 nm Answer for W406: 13.9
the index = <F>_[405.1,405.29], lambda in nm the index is 13.1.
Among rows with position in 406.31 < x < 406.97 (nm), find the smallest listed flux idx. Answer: 4.092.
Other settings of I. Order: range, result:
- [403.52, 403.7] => 9.94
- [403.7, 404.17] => 14.9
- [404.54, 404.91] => 7.39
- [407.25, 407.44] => 10.5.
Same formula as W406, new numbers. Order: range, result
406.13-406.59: 9.24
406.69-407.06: 11.8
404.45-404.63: 7.06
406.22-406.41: 8.3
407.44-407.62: 13.3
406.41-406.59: 7.01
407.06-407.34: 9.04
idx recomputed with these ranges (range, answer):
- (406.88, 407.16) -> 12.2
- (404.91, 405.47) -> 10.5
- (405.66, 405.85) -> 10.07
